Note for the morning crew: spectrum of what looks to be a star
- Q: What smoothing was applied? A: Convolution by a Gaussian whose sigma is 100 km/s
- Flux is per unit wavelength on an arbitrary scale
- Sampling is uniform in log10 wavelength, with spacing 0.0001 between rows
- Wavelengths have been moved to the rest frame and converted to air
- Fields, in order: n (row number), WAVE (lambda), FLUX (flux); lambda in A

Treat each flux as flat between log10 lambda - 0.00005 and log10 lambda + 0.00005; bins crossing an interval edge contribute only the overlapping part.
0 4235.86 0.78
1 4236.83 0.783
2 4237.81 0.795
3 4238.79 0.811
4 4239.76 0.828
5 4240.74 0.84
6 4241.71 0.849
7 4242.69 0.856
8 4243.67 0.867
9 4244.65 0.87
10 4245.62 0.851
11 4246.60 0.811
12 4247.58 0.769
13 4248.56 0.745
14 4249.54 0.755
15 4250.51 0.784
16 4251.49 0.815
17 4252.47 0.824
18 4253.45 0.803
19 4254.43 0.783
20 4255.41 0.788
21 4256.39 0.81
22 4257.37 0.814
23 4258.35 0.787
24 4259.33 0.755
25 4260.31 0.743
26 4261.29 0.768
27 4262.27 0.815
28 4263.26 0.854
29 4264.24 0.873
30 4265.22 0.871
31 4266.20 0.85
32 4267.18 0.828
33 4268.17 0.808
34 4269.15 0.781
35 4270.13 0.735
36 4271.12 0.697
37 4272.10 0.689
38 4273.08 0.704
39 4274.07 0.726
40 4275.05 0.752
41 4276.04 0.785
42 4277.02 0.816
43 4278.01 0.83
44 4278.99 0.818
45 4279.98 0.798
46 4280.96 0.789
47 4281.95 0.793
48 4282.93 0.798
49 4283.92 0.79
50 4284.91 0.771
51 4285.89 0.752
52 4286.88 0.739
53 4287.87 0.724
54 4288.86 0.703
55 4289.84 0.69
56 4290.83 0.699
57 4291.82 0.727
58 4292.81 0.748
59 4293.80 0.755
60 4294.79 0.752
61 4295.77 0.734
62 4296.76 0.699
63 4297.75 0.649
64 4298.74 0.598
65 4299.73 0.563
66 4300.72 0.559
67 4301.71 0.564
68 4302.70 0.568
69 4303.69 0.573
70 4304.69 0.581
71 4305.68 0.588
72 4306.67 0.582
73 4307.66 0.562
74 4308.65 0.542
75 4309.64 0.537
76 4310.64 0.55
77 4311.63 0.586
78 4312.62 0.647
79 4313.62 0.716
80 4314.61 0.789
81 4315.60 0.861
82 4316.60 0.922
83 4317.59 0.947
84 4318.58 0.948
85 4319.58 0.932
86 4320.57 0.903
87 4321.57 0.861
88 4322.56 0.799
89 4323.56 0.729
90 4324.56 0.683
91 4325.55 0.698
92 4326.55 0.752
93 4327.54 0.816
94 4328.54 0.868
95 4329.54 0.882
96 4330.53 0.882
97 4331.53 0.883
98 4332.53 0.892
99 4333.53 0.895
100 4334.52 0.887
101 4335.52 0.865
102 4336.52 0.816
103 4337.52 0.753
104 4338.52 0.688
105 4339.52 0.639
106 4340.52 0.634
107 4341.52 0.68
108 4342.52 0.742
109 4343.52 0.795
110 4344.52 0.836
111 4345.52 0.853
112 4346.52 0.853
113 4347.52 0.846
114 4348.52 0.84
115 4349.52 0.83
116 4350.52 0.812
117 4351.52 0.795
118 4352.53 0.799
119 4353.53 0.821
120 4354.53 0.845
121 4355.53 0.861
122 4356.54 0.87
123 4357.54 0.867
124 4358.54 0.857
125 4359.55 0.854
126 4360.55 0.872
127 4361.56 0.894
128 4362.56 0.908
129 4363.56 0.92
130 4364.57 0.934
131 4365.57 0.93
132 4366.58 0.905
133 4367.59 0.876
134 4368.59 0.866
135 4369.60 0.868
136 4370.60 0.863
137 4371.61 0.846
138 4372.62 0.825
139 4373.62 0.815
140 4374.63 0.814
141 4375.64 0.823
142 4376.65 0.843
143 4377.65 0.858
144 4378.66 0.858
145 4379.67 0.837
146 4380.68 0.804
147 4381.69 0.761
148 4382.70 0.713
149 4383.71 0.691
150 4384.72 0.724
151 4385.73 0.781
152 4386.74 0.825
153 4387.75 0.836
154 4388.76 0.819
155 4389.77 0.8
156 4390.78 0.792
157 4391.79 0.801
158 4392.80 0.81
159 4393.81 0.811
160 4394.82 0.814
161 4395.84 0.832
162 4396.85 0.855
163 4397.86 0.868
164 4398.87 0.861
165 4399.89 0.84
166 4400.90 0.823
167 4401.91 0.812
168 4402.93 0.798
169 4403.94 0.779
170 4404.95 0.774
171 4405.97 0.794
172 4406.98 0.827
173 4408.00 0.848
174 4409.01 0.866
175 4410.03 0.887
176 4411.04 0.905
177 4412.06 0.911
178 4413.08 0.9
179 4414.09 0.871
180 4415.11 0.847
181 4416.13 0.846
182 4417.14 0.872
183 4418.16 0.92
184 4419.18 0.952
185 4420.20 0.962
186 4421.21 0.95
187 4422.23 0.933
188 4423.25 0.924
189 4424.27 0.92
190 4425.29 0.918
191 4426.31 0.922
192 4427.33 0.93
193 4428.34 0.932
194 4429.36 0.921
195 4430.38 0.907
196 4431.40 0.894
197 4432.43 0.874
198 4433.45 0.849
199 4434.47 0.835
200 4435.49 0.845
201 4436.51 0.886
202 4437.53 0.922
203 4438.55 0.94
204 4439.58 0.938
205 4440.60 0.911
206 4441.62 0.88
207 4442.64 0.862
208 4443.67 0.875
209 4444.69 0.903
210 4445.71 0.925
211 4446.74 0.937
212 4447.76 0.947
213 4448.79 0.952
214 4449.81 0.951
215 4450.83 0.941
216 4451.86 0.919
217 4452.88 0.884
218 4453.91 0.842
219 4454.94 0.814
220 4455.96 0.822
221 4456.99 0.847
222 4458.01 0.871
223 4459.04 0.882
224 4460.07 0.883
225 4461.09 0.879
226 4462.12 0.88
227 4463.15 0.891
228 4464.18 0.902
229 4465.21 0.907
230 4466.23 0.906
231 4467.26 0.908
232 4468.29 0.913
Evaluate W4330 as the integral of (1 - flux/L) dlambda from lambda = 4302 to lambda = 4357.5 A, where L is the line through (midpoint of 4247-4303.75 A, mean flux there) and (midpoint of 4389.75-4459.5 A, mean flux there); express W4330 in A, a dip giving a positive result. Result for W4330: 2.0 A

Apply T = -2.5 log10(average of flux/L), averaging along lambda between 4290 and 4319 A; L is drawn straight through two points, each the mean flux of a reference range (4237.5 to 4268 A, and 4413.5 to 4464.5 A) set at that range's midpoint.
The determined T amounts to 0.24 mag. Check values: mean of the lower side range 0.813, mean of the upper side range 0.898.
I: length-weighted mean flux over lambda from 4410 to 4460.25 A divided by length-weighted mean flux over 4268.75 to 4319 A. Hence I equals 1.27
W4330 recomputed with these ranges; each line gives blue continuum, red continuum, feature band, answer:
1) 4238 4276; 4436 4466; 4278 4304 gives 3.36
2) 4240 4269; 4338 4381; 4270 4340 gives 6.96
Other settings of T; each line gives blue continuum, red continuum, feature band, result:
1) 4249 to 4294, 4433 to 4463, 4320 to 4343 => 0.03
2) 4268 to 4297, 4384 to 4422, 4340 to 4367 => -0.04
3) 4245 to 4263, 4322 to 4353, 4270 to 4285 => 0.03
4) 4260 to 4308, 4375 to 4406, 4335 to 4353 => -0.01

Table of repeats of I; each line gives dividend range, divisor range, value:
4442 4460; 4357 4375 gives 1.02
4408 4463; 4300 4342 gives 1.21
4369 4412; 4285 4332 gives 1.14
